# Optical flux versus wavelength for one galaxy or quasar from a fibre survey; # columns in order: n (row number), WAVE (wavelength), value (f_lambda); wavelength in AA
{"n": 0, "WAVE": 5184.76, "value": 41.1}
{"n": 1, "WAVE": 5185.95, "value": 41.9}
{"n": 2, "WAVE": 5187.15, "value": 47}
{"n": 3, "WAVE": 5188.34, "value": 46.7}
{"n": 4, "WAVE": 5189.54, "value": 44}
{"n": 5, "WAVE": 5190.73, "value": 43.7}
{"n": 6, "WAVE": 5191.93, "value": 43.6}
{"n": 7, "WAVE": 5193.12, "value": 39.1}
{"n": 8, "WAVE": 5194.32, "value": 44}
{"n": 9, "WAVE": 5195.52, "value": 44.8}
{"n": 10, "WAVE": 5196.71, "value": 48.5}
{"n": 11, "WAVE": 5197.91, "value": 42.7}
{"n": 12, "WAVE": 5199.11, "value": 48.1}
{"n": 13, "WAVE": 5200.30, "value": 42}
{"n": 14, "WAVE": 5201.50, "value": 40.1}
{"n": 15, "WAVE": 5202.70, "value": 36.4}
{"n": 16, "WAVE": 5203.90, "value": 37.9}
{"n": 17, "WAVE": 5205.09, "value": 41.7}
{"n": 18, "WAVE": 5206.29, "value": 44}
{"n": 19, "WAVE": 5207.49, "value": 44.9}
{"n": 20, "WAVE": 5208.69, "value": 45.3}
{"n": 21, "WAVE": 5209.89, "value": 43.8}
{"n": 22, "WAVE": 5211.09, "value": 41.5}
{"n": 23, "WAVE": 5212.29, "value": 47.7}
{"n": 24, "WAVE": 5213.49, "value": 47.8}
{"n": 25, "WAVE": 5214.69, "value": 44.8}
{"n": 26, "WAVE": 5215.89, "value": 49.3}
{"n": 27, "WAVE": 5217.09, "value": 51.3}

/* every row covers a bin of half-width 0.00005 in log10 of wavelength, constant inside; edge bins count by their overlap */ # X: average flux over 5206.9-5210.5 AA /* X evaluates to 44.6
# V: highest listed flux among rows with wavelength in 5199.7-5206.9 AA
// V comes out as 44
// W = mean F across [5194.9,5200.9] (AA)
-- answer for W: 45.2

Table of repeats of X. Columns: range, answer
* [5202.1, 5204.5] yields 37.3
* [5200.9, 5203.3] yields 38.2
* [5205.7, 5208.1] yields 44.4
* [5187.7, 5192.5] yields 44.5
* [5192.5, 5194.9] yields 41.6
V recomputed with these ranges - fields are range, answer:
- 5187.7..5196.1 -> 46.7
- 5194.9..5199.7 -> 48.5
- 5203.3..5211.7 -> 45.3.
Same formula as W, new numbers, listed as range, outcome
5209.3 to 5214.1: 45.2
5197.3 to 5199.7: 45.3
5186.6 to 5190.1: 45.9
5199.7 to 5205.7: 39.7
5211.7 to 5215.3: 46.8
